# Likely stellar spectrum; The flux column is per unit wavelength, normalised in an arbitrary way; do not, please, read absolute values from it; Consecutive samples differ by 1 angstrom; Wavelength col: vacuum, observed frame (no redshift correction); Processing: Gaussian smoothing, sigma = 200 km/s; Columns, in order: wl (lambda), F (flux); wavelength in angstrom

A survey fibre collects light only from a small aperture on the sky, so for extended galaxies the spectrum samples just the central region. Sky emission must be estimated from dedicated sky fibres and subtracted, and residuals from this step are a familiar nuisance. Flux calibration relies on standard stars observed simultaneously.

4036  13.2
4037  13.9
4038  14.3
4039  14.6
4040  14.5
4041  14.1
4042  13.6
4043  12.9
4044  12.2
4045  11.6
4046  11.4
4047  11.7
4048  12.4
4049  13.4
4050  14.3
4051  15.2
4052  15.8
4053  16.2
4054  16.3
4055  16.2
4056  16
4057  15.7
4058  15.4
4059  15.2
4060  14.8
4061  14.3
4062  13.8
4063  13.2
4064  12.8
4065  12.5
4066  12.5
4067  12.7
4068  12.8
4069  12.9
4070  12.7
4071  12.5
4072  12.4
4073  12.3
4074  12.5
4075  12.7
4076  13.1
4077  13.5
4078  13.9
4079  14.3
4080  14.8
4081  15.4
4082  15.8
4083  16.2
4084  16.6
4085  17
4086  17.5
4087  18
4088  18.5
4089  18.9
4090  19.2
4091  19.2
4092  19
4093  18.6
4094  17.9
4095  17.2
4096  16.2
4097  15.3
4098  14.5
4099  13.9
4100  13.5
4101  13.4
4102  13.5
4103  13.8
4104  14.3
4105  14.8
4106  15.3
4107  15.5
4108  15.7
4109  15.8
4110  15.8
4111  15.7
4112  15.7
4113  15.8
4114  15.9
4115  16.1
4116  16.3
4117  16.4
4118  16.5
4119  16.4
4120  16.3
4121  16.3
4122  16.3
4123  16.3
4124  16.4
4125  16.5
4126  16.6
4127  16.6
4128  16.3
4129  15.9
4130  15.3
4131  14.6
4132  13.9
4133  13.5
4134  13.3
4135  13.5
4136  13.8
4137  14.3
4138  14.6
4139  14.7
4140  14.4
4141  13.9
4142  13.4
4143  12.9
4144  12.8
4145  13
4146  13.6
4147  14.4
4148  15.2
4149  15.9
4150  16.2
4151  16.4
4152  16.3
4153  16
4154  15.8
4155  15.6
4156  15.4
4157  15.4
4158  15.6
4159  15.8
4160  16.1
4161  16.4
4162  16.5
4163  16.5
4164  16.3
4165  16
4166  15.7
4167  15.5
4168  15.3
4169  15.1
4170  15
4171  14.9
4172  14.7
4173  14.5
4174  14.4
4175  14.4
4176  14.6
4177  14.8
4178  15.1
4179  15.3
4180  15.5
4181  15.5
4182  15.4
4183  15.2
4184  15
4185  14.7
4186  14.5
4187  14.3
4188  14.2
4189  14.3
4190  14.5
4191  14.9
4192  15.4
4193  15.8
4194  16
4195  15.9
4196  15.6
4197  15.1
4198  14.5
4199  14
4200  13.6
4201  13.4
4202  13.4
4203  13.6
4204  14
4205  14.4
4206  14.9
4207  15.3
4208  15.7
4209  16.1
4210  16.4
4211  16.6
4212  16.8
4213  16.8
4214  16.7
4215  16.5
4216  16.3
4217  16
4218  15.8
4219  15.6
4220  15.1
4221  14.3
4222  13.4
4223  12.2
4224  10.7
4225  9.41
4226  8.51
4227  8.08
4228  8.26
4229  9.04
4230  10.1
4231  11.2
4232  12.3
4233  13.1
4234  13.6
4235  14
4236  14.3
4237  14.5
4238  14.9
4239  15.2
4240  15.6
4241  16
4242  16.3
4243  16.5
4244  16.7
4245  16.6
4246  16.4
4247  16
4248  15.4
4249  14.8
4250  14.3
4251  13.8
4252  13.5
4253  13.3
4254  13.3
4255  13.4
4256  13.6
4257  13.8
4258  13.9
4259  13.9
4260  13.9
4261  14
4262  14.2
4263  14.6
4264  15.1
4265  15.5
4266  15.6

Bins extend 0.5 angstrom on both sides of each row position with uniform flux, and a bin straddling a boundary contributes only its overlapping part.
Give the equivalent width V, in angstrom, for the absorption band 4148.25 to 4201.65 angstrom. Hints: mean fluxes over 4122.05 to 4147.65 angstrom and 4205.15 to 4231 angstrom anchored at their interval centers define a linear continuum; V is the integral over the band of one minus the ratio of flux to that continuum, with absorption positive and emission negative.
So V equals -4.0 angstrom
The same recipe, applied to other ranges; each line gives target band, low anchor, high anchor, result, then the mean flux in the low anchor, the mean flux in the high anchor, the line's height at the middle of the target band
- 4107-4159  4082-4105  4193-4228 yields 1.4 angstrom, 16.4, 14.4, 15.7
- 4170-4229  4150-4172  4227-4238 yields -3.1 angstrom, 15.8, 12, 13.7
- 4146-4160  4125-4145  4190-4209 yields -1.0 angstrom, 14.5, 14.8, 14.5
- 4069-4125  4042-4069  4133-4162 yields -5.0 angstrom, 13.9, 14.8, 14.3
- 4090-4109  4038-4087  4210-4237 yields -2.5 angstrom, 14.1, 13.3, 13.9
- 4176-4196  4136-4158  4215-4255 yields -1.1 angstrom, 14.8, 13.7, 14.3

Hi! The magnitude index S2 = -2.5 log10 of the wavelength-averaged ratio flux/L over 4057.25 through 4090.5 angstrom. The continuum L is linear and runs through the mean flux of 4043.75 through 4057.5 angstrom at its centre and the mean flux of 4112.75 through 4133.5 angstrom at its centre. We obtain 0.015 mag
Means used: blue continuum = 14.2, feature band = 14.6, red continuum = 15.9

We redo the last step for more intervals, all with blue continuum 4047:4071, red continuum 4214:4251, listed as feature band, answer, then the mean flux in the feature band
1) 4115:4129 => -0.168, 16.4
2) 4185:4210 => -0.065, 14.8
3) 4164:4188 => -0.082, 15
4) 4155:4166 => -0.146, 16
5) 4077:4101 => -0.169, 16.5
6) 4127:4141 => -0.039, 14.5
